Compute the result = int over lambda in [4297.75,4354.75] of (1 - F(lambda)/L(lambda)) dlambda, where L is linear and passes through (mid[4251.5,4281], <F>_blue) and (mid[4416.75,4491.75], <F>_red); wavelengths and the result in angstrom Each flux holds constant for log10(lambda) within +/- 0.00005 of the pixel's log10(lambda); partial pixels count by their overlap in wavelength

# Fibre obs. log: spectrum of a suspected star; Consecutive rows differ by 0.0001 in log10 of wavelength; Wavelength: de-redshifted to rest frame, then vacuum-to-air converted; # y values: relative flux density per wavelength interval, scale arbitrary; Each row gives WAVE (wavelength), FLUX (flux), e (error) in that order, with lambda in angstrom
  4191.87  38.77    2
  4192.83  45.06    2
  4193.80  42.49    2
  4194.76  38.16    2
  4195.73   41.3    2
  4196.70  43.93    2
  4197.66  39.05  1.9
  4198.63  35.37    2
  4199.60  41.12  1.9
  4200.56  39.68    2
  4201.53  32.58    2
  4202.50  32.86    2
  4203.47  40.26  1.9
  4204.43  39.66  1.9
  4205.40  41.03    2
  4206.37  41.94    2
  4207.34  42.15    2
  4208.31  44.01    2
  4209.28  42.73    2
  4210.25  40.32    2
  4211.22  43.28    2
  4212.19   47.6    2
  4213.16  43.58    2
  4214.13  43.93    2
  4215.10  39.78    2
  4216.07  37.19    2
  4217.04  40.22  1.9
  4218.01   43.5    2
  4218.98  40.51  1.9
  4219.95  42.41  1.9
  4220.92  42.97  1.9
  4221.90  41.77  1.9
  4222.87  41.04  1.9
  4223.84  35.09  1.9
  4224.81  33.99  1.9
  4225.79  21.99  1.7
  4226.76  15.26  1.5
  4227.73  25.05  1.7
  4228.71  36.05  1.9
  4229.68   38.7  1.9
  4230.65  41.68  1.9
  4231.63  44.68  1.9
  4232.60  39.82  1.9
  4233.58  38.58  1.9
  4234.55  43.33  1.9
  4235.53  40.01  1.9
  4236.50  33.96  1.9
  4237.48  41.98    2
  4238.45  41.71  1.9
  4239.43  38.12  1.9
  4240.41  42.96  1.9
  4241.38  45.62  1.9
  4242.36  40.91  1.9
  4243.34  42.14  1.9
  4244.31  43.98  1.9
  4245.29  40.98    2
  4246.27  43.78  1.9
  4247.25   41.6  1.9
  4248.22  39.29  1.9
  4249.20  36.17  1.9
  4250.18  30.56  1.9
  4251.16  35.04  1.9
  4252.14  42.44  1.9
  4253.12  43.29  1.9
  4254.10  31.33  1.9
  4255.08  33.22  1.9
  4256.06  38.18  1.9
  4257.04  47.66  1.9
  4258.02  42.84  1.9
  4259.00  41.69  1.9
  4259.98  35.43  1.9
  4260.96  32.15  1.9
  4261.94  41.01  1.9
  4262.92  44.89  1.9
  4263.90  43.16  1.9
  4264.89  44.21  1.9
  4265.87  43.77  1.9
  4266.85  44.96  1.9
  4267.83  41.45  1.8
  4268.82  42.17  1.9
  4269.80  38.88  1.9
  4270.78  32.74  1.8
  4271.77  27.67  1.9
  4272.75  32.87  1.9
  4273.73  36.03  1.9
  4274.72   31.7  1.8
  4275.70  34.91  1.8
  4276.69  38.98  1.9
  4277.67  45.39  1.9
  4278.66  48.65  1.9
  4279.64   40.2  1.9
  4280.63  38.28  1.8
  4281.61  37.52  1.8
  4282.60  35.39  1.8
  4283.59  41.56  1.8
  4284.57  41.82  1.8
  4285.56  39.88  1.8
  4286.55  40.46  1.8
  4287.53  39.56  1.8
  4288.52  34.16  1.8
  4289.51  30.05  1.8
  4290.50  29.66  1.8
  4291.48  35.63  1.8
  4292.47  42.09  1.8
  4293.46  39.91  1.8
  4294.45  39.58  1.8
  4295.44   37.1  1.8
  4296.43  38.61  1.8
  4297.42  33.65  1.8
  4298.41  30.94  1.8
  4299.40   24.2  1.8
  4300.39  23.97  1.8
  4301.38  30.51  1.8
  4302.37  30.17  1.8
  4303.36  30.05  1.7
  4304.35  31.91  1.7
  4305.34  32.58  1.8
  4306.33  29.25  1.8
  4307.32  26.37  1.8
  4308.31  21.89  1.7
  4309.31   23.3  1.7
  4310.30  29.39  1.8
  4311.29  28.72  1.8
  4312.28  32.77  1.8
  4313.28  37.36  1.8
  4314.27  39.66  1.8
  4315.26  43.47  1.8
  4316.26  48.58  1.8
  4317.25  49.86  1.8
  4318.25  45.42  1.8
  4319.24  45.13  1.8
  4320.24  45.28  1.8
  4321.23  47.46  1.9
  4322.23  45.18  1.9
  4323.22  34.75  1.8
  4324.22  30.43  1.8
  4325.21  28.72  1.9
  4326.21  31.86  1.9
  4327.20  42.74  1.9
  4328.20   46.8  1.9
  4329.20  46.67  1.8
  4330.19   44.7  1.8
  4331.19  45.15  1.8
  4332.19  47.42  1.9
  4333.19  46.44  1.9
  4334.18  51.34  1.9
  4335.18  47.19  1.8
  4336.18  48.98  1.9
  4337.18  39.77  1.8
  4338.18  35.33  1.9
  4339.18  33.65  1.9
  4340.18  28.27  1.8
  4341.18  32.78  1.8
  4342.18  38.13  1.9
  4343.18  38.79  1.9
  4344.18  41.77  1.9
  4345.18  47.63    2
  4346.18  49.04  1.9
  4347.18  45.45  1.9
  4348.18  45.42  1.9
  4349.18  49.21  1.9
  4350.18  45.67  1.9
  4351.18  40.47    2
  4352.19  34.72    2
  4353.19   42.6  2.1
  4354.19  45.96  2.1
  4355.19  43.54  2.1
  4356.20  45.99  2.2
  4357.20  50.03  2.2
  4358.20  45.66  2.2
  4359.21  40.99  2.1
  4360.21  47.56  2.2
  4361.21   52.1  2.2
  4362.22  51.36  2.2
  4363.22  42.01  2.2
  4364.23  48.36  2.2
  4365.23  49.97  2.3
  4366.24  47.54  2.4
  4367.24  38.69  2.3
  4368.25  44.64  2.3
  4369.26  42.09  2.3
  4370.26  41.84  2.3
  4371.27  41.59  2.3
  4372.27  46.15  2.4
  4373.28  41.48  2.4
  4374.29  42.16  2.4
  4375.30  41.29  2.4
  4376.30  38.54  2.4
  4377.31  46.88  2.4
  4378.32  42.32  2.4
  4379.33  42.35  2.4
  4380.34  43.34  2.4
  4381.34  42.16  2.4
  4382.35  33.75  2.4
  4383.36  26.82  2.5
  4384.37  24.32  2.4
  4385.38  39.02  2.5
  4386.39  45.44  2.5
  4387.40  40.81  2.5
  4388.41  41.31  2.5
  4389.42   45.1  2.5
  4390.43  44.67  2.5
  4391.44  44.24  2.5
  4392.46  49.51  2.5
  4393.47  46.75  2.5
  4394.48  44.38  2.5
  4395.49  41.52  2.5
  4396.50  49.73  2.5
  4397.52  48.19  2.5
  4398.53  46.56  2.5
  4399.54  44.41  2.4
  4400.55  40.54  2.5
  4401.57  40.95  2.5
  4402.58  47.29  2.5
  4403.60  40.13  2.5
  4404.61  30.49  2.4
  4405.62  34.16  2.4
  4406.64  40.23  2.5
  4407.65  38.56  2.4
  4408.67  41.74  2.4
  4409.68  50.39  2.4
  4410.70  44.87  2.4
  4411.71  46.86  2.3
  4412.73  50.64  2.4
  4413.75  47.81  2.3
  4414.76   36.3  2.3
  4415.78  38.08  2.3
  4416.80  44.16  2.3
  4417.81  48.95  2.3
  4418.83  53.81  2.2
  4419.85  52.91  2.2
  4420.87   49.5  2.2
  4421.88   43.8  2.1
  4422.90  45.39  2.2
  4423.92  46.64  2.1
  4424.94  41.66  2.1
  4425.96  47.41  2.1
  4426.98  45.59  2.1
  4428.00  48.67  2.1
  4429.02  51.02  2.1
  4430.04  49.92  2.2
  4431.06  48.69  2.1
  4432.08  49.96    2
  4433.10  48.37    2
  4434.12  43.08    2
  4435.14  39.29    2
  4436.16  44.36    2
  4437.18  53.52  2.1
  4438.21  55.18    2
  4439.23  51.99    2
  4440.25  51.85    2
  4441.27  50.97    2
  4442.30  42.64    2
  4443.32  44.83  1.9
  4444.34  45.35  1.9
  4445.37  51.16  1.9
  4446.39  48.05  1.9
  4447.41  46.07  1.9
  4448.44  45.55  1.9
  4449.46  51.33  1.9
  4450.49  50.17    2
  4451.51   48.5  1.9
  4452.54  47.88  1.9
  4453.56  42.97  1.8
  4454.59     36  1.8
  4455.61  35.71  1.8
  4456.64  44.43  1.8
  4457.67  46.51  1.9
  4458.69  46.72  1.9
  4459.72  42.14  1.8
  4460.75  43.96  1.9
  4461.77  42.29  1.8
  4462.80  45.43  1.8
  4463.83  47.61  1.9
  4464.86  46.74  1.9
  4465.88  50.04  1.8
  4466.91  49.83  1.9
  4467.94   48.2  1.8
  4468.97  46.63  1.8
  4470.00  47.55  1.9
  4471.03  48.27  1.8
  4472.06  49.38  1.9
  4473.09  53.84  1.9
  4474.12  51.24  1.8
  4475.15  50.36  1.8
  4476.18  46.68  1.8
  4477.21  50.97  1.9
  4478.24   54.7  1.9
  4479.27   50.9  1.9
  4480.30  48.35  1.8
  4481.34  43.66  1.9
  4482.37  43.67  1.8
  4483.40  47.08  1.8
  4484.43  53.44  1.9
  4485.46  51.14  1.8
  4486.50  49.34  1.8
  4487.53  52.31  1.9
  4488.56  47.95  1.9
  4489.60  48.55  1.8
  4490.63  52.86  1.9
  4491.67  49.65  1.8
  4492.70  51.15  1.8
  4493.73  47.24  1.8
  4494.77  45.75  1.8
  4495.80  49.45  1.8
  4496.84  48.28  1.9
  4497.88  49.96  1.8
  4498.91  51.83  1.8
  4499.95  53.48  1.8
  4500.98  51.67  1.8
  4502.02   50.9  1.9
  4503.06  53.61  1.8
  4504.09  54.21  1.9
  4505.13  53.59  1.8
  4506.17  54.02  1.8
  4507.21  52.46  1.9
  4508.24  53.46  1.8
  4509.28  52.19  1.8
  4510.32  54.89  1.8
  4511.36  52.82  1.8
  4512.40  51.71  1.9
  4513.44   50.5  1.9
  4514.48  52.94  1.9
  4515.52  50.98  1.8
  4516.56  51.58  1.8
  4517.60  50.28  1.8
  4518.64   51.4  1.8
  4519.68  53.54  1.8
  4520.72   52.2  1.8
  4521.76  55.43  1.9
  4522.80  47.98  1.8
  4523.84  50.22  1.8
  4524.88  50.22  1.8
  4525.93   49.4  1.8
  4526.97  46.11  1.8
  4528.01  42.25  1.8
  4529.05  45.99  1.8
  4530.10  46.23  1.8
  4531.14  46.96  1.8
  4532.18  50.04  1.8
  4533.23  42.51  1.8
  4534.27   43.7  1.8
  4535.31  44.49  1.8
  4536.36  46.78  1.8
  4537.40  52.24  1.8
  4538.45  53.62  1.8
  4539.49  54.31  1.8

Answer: 4.7 angstrom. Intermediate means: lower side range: 39.3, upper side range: 47.8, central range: 38.6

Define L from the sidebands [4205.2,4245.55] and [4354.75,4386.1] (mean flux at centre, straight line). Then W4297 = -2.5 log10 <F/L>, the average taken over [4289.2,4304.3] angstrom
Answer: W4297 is 0.24 mag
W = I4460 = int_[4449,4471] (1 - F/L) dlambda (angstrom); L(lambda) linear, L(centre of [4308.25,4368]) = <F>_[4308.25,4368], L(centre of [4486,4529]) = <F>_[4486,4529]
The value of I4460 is 1.2 angstrom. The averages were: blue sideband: 42.1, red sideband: 50.9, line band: 45.8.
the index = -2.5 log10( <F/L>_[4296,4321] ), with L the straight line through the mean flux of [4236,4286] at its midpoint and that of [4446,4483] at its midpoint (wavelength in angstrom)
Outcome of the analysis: 0.20 mag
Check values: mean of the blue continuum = 39.5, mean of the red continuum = 47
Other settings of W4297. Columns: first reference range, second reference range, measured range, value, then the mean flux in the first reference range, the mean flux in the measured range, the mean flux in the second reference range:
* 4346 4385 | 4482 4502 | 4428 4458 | 0.002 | 43.1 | 47.1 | 49.8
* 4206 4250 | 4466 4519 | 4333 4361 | 0.038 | 39.6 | 43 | 50.5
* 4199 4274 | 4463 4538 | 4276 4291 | 0.065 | 39.2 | 38.7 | 49.8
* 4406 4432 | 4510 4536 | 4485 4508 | -0.053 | 46.1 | 50.9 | 49.3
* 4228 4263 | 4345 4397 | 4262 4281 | 0.026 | 39.7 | 39.6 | 43.5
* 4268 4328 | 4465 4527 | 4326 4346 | -0.083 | 36.2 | 42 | 50.6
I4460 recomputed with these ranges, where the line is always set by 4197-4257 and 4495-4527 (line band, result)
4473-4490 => 0.28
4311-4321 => 0.24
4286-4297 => 1.31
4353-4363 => -0.37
